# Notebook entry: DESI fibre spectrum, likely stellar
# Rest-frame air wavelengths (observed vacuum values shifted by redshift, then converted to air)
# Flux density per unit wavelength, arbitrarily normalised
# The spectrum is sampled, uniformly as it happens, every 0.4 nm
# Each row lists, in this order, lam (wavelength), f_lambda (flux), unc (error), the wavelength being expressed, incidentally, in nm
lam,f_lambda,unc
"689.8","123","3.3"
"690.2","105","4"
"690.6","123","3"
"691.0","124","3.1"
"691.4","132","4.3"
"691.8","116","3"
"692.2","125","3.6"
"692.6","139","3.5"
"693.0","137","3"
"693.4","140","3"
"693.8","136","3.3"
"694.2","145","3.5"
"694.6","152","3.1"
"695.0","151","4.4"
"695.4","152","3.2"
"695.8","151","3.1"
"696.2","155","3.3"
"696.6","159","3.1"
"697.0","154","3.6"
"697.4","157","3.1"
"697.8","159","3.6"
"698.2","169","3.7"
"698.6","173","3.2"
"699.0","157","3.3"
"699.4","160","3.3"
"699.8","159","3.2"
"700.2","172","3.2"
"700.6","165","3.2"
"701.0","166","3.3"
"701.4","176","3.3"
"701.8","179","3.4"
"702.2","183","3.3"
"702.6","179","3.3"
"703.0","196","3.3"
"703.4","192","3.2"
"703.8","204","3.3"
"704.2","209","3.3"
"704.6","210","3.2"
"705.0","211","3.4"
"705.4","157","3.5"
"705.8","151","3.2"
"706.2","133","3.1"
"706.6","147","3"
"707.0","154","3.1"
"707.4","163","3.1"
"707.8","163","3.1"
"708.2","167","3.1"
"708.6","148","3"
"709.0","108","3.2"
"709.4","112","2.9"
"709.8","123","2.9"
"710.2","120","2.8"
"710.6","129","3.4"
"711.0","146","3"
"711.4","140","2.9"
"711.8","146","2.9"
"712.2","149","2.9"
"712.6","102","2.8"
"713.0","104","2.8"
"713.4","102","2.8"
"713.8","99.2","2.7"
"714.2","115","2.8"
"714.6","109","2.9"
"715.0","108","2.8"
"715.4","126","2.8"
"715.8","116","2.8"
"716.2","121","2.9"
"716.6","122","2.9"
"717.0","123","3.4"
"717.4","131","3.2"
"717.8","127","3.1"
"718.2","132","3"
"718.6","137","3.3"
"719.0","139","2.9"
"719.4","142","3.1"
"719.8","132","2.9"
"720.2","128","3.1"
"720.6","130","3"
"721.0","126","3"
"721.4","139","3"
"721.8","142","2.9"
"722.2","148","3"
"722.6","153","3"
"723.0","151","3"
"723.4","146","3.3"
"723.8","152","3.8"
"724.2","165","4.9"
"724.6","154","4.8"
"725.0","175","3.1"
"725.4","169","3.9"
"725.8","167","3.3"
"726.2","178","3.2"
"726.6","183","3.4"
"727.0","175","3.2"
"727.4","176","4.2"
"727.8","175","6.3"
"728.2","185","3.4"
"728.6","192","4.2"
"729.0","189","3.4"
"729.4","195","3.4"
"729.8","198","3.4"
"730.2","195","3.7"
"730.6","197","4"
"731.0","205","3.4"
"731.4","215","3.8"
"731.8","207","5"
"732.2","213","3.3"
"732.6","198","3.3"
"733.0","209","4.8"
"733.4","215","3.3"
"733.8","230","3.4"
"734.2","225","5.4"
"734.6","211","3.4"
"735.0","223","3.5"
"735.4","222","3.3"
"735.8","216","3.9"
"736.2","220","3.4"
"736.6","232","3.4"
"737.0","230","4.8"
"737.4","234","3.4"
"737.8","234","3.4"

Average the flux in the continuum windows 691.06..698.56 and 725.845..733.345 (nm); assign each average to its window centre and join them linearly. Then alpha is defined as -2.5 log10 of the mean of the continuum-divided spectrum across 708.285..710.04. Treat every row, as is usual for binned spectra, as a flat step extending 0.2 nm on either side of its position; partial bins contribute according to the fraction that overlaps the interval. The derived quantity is 0.30 mag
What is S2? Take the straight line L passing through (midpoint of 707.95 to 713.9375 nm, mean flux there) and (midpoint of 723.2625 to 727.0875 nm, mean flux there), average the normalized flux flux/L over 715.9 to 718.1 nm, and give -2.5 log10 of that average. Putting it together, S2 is 0.154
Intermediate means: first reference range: 127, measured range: 125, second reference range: 166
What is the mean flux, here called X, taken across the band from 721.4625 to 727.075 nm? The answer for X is 160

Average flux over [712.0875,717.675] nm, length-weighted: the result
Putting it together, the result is 116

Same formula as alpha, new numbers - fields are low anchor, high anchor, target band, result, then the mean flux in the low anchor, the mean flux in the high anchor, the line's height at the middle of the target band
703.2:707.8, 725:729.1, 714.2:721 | 0.368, 175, 178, 177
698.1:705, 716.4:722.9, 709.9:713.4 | 0.210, 180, 135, 155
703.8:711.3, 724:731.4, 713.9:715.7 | 0.400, 154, 183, 164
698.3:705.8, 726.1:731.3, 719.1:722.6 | 0.332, 180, 189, 186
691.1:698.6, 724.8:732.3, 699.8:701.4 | -0.094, 146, 189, 154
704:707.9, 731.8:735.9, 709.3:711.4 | 0.354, 170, 216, 177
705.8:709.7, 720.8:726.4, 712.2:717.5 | 0.281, 144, 155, 149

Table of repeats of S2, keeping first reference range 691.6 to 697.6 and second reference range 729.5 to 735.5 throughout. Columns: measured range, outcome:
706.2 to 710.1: 0.18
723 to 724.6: 0.26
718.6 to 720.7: 0.36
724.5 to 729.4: 0.13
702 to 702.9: -0.16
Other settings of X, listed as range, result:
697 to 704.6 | 176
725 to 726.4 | 172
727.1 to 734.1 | 200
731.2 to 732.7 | 209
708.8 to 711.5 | 125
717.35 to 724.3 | 140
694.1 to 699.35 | 157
